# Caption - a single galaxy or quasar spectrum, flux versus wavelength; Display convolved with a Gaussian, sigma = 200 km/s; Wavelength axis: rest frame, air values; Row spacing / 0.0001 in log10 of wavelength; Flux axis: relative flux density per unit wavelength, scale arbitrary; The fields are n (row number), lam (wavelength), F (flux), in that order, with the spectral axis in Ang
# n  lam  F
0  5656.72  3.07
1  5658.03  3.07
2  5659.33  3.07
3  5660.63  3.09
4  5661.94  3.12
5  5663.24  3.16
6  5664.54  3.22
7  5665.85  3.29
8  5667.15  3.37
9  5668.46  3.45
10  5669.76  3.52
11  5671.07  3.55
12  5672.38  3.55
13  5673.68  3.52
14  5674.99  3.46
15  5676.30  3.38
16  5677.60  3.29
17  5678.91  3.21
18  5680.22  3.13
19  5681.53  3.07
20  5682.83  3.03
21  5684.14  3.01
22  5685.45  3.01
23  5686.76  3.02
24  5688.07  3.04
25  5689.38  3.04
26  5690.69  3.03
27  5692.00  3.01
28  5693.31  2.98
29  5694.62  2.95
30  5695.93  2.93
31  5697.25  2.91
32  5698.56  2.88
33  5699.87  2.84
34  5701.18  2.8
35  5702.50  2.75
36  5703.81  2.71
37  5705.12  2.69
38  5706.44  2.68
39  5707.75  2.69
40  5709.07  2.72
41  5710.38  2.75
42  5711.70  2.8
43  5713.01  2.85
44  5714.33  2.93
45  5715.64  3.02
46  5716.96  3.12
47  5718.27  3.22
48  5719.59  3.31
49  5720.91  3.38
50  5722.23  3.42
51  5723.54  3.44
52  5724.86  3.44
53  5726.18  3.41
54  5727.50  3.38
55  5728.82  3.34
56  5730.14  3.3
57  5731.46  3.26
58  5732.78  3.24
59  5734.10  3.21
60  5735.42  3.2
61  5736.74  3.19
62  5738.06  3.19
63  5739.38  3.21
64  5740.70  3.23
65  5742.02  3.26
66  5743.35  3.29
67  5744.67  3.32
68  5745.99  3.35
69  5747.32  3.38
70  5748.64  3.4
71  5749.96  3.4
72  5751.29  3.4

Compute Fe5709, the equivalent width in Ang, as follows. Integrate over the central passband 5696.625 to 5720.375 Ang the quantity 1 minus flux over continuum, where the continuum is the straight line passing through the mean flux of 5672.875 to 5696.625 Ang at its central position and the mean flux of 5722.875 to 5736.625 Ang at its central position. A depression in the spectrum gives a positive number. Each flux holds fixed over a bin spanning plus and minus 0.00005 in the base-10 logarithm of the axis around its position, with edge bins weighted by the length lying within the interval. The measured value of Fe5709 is 2.6 Ang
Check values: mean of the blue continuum 3.12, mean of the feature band 2.87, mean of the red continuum 3.32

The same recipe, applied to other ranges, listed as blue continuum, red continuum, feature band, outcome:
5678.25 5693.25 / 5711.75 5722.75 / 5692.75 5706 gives 1.1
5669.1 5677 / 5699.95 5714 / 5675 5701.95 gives 1.0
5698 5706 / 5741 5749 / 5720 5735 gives -1.2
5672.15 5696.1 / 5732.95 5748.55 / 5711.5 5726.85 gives 0.0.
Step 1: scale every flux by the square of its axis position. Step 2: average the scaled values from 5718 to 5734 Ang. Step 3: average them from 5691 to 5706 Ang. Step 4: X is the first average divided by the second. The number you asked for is 1.2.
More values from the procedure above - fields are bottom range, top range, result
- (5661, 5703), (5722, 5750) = 1.07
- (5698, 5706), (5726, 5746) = 1.19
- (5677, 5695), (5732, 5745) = 1.08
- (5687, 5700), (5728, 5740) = 1.11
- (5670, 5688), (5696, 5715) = 0.87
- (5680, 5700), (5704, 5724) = 1.01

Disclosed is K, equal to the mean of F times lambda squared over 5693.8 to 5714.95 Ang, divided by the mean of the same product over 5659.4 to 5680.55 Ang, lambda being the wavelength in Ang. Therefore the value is 0.85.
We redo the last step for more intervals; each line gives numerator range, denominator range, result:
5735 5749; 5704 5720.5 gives 1.14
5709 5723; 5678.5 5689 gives 1.01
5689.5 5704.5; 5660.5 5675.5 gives 0.87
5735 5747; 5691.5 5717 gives 1.16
